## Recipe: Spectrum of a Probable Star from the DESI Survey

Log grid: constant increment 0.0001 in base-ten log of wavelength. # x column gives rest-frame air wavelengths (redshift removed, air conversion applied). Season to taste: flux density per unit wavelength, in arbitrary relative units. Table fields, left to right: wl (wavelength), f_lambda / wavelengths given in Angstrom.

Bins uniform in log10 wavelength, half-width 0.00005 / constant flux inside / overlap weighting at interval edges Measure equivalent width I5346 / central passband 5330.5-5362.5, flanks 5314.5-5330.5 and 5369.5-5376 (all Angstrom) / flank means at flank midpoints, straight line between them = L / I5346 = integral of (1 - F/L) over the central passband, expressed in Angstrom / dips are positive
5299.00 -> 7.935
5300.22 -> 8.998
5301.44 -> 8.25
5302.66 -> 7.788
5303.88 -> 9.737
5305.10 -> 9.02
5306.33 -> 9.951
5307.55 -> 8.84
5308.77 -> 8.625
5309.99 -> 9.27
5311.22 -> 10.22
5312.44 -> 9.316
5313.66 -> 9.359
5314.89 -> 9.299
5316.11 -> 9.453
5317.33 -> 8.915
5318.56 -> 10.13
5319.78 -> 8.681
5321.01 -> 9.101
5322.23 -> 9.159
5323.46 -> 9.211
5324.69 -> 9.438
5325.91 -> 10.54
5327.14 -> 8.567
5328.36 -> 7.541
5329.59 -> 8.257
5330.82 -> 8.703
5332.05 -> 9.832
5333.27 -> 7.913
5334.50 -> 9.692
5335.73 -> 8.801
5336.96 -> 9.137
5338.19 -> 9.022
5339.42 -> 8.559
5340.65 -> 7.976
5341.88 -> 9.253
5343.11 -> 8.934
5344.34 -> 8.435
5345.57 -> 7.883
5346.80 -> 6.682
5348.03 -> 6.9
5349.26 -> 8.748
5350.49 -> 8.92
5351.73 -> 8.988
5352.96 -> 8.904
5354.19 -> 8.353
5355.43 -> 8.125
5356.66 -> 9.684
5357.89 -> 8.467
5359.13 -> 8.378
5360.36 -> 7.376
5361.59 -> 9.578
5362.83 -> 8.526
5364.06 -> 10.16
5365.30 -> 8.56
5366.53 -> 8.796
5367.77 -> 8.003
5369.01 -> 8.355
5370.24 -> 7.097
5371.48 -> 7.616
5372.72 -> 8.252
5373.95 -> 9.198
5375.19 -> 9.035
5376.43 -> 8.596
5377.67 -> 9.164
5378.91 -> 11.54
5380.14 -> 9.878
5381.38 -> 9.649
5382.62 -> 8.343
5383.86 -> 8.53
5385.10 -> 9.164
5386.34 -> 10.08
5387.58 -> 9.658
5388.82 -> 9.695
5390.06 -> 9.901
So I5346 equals 0.40 Angstrom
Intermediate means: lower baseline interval 9.09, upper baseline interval 8.26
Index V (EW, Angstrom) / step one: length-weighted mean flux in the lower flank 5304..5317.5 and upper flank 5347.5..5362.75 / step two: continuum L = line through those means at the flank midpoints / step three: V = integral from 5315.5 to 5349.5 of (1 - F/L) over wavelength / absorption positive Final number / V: 0.7 Angstrom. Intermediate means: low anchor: 9.33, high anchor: 8.54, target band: 8.77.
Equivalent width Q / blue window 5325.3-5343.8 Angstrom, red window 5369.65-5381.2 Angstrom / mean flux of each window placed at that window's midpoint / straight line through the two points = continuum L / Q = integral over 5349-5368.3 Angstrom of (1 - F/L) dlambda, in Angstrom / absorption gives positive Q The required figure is 0.4 Angstrom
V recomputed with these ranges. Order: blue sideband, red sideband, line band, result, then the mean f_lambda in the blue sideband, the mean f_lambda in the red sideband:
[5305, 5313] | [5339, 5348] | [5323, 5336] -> -0.5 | 9.33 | 8.15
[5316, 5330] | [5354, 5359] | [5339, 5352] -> 0.8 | 9.08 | 8.65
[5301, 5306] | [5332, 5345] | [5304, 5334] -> -1.2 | 8.78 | 8.82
